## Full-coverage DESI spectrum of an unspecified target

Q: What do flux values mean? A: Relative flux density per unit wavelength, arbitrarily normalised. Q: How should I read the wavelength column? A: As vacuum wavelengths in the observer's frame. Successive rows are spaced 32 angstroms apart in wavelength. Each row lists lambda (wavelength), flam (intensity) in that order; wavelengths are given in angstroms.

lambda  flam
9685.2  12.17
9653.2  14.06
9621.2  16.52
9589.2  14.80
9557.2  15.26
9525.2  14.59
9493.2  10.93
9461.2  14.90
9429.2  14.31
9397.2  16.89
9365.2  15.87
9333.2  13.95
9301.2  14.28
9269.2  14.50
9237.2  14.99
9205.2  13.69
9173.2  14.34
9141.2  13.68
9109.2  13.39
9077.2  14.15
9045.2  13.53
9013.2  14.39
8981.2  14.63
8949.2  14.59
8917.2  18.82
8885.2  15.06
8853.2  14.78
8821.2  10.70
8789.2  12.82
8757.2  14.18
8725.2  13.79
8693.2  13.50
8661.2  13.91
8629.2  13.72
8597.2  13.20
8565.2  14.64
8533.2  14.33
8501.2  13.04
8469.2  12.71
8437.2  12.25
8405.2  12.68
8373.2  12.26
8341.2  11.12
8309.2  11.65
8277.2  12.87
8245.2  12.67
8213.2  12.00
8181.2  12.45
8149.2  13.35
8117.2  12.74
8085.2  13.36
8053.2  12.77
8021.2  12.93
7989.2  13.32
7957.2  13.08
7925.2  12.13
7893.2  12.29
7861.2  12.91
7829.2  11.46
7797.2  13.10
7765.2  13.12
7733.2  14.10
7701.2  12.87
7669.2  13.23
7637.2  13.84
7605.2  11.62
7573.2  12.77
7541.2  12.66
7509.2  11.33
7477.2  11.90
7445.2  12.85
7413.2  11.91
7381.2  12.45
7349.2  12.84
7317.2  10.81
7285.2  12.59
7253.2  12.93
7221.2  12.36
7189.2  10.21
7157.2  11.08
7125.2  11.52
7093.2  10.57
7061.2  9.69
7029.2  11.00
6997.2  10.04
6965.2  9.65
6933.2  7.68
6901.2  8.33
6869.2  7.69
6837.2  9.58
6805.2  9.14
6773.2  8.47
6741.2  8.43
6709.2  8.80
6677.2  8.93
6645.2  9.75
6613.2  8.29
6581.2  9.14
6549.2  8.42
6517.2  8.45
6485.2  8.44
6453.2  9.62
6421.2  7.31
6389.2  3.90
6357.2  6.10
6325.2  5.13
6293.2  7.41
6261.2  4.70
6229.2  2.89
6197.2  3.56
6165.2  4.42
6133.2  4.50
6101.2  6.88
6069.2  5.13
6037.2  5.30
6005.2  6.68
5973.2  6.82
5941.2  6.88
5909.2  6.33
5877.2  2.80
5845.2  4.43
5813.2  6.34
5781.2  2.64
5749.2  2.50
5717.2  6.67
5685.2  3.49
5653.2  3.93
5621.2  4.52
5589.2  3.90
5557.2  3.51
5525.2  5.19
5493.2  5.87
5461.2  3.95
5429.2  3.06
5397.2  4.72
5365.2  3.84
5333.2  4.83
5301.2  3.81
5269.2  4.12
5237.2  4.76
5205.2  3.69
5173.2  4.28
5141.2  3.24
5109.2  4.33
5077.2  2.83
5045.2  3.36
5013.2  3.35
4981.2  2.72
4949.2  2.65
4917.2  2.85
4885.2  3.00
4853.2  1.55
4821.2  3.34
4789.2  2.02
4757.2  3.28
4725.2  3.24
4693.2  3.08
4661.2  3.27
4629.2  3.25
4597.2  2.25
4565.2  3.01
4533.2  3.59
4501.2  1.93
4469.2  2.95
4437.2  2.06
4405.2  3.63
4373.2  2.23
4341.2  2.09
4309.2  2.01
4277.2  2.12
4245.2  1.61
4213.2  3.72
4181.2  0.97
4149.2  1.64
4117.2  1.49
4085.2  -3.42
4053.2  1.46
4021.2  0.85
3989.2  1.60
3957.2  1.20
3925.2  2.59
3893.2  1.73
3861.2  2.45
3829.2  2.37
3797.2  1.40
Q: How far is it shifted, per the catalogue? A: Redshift 0.611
